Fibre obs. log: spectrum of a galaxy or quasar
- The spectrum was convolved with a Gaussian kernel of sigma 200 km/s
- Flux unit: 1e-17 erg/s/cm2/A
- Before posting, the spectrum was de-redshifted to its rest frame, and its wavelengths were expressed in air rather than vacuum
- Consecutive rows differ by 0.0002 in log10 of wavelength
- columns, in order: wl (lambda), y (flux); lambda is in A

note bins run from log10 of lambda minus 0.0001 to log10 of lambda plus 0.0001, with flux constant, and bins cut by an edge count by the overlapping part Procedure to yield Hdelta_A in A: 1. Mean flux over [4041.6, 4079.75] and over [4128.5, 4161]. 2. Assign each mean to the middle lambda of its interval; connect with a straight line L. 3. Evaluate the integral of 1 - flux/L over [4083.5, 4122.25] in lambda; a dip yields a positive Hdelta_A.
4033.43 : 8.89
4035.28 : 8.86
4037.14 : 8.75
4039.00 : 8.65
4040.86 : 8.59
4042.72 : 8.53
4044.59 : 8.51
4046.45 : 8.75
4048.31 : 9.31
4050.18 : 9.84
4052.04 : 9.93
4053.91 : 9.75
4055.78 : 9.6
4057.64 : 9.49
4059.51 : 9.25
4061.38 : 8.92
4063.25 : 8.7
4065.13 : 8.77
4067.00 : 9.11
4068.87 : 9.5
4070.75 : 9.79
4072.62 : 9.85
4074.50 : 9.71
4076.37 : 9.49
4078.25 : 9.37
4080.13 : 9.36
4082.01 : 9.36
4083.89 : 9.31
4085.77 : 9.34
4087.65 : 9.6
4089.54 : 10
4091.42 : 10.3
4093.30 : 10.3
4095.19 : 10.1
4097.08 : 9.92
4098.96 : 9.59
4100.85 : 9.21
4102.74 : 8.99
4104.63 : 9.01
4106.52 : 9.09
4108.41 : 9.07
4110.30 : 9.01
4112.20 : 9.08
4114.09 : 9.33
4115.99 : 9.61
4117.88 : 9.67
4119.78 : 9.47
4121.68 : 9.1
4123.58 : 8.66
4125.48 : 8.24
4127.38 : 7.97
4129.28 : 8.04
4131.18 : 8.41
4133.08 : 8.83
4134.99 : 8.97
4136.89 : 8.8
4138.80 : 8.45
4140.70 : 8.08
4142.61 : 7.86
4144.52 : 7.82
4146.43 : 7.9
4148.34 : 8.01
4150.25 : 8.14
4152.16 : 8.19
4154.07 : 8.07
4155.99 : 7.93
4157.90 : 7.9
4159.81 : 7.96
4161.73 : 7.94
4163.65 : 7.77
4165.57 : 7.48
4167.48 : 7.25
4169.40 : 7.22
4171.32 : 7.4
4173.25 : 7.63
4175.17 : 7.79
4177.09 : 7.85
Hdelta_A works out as -3.3 A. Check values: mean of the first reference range 9.31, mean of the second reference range 8.2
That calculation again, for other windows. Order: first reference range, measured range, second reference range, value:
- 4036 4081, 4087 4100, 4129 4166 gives -1.7 A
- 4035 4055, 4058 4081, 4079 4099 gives 0.3 A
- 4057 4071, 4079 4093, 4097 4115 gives -0.7 A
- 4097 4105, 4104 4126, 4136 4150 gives -0.5 A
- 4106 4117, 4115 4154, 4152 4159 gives 0.4 A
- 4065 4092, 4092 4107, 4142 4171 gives -0.8 A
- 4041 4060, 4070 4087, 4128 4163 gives -1.1 A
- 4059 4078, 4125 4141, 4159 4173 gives -0.6 A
